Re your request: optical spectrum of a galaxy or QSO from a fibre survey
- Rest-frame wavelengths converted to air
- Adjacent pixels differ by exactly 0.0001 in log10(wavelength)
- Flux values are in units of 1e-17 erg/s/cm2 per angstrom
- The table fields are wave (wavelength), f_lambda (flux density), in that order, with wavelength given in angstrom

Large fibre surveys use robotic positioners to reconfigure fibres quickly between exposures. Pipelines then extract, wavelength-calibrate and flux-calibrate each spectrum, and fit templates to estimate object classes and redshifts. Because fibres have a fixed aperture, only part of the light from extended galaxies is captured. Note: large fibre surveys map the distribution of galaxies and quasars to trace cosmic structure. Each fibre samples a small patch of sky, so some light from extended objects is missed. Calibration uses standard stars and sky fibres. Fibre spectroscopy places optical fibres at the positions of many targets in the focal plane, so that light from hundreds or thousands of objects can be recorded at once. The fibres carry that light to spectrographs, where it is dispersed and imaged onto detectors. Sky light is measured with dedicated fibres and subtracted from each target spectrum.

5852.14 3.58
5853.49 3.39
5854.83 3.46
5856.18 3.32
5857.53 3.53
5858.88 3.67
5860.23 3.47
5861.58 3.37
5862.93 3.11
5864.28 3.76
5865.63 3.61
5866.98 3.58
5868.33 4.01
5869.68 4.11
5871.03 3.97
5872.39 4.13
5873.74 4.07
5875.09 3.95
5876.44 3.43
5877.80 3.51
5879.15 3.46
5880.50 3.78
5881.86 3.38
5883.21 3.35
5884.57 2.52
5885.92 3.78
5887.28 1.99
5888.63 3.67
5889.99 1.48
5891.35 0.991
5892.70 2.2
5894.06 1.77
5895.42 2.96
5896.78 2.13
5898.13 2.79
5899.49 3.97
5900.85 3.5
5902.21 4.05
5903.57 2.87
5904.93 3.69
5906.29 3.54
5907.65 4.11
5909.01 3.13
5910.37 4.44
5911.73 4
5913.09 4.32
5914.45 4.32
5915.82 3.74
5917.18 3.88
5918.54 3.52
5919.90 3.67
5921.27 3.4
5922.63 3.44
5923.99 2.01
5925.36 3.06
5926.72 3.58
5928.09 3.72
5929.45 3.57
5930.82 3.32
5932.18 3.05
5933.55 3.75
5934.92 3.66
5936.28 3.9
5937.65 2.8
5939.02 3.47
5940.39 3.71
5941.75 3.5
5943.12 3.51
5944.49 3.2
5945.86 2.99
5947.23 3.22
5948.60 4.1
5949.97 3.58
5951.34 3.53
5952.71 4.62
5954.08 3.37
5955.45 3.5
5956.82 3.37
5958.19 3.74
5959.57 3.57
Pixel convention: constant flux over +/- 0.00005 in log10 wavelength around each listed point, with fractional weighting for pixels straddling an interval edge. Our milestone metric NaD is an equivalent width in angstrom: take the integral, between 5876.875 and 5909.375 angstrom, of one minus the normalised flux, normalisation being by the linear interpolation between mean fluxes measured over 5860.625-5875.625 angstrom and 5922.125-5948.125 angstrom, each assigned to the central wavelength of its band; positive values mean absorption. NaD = 5.3 angstrom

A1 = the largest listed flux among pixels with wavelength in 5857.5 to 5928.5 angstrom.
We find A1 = 4.44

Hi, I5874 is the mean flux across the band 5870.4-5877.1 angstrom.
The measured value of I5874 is 3.91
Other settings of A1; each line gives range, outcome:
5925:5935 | 3.75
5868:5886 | 4.13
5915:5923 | 3.88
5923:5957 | 4.62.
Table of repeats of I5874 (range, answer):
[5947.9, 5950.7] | 3.83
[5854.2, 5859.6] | 3.49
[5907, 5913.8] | 4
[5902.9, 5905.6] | 3.28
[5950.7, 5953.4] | 4.08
